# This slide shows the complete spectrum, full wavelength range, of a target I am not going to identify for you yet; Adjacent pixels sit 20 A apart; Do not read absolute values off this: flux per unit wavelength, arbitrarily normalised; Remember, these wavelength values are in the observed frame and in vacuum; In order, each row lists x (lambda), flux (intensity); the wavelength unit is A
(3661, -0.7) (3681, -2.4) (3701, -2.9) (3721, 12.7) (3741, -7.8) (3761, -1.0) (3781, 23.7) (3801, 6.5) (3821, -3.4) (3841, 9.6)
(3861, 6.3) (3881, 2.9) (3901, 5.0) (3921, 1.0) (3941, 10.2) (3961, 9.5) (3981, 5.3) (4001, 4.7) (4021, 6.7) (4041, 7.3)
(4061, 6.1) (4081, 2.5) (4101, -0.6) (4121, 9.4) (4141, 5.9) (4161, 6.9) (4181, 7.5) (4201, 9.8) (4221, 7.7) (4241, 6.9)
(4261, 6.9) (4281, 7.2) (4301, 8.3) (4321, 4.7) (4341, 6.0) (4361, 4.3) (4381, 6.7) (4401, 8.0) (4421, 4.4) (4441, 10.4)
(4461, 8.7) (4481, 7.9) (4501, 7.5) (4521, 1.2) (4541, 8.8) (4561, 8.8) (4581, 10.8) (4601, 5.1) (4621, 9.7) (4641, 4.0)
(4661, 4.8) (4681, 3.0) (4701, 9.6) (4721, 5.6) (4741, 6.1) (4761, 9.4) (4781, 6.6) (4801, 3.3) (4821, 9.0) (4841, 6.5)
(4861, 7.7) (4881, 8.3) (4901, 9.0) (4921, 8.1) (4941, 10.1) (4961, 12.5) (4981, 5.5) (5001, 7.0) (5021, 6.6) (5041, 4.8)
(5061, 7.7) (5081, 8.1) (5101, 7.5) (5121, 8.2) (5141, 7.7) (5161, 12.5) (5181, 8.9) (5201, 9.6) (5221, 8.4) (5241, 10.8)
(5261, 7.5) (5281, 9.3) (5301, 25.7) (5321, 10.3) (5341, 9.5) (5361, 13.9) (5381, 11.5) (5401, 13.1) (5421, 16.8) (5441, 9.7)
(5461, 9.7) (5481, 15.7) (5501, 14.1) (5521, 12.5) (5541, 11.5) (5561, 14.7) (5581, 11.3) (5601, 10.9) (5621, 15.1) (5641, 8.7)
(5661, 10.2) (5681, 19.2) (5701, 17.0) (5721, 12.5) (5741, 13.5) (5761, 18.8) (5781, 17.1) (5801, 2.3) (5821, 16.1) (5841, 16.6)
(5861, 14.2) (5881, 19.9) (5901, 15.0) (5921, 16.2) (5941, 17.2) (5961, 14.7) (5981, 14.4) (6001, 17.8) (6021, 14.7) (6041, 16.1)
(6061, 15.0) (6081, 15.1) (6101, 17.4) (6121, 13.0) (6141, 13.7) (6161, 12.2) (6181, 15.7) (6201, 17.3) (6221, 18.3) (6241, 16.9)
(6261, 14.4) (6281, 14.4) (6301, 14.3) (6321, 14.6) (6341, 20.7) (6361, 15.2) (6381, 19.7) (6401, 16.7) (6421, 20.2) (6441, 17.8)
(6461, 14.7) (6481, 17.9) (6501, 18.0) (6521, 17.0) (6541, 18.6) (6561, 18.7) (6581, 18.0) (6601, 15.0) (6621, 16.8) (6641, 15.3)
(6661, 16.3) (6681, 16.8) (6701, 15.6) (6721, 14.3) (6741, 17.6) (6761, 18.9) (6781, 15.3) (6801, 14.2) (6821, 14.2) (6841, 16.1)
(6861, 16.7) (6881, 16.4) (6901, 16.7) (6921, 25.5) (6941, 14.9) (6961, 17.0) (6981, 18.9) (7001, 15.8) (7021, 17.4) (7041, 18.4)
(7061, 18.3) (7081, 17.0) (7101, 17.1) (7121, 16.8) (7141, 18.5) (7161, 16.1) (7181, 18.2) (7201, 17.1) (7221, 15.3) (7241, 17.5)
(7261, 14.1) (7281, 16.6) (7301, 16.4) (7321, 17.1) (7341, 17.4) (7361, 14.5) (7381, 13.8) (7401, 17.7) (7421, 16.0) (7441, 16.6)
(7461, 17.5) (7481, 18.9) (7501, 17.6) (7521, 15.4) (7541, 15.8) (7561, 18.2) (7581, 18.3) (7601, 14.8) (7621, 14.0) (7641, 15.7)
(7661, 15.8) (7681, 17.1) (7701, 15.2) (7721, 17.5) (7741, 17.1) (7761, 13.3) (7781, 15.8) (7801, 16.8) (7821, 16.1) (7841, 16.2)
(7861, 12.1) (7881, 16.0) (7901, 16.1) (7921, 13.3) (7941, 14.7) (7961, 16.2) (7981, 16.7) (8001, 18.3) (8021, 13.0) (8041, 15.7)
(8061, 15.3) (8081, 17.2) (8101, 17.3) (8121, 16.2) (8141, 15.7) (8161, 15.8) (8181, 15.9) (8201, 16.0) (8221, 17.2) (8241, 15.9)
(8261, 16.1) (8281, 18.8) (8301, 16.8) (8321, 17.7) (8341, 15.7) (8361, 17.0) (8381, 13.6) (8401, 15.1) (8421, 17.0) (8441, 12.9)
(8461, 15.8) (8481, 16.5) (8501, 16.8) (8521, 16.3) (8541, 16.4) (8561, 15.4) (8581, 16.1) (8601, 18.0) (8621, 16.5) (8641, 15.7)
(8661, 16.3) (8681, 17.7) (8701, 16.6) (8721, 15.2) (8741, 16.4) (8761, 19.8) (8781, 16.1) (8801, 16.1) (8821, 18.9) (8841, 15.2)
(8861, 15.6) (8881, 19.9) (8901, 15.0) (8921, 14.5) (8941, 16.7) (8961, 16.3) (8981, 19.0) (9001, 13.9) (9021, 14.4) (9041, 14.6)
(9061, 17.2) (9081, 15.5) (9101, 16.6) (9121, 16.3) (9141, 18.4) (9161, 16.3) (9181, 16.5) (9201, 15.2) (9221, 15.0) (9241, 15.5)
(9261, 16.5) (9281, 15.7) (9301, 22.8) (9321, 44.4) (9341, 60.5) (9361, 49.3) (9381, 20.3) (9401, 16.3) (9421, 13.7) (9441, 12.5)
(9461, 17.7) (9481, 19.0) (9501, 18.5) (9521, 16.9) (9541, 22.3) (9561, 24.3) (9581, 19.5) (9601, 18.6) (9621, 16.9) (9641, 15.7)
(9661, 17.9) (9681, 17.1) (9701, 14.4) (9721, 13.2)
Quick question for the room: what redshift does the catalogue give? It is 0.42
